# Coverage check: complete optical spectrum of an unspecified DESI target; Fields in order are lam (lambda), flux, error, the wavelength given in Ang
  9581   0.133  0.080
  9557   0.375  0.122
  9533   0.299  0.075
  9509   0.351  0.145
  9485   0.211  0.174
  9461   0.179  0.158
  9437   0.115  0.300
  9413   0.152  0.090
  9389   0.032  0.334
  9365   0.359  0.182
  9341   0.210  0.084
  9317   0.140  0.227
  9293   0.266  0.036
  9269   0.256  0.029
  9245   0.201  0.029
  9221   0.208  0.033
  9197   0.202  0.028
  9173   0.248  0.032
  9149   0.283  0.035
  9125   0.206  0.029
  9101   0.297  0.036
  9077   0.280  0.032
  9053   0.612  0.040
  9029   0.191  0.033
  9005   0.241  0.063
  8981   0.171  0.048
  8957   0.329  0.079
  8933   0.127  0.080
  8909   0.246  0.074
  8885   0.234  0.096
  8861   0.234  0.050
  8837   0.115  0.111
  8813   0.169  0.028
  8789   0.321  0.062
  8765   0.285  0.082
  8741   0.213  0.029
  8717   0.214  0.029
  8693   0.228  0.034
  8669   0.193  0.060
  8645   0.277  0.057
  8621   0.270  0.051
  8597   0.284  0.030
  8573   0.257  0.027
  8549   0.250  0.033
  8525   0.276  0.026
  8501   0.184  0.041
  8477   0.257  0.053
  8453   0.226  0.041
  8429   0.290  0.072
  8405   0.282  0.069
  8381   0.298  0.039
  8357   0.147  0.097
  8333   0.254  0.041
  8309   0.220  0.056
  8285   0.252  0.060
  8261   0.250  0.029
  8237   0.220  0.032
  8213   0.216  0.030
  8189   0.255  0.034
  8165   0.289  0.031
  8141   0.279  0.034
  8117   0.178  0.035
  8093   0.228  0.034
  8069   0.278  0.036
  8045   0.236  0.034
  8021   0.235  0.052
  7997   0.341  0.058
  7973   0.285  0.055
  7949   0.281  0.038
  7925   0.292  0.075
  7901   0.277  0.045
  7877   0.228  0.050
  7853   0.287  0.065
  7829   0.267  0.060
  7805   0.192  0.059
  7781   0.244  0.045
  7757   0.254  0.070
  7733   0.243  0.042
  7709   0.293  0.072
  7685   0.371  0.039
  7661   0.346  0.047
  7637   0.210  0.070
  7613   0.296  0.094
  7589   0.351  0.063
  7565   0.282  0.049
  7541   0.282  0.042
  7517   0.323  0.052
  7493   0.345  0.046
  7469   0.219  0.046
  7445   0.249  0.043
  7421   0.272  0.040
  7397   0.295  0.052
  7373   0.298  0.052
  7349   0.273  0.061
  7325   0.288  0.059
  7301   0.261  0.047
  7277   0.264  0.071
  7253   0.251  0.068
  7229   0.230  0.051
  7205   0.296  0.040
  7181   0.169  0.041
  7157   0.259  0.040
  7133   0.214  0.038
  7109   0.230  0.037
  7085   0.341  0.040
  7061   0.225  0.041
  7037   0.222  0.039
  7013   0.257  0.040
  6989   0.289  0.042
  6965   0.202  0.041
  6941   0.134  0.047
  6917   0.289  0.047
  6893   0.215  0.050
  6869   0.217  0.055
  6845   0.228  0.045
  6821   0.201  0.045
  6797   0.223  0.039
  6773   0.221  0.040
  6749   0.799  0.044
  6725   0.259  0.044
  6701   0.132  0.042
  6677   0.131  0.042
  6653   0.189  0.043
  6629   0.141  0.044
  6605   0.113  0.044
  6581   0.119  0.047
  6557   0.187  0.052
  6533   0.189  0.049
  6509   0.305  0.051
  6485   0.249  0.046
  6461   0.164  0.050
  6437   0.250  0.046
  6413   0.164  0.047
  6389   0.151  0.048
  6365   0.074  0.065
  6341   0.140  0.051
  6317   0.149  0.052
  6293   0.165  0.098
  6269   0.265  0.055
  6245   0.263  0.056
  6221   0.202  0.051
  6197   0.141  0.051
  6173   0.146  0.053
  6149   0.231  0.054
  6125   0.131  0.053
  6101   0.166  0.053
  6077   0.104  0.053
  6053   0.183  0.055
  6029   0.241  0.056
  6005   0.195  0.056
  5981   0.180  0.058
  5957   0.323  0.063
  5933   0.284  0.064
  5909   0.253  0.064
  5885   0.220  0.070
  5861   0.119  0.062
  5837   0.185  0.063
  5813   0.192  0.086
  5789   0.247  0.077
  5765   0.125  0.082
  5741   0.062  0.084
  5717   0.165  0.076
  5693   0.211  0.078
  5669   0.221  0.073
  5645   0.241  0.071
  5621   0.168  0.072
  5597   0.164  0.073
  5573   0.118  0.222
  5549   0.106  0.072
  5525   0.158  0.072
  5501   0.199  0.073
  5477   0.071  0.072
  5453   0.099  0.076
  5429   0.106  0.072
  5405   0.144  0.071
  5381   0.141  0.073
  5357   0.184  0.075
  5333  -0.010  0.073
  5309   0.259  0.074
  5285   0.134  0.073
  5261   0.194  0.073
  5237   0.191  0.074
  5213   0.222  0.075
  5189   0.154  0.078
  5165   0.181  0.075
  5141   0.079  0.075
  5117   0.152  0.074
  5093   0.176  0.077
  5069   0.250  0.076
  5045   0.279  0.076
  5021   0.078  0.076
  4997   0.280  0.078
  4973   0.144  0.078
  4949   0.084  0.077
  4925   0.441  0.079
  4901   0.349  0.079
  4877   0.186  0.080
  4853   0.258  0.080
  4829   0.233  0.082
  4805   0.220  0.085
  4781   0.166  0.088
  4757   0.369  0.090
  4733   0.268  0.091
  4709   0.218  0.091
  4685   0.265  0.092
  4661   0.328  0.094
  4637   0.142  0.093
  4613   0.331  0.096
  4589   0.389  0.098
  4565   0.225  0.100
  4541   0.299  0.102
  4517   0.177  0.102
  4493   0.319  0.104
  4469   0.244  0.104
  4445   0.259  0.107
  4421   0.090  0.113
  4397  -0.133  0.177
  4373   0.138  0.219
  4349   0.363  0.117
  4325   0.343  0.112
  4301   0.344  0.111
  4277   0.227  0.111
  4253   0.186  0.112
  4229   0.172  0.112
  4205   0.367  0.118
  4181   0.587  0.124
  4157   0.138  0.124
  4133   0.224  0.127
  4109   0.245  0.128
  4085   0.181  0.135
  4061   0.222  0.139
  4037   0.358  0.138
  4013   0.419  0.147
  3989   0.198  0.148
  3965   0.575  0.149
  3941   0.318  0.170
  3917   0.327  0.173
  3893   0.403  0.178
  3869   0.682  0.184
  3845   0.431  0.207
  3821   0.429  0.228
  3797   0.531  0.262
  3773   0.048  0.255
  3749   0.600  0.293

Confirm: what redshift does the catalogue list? 0.81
